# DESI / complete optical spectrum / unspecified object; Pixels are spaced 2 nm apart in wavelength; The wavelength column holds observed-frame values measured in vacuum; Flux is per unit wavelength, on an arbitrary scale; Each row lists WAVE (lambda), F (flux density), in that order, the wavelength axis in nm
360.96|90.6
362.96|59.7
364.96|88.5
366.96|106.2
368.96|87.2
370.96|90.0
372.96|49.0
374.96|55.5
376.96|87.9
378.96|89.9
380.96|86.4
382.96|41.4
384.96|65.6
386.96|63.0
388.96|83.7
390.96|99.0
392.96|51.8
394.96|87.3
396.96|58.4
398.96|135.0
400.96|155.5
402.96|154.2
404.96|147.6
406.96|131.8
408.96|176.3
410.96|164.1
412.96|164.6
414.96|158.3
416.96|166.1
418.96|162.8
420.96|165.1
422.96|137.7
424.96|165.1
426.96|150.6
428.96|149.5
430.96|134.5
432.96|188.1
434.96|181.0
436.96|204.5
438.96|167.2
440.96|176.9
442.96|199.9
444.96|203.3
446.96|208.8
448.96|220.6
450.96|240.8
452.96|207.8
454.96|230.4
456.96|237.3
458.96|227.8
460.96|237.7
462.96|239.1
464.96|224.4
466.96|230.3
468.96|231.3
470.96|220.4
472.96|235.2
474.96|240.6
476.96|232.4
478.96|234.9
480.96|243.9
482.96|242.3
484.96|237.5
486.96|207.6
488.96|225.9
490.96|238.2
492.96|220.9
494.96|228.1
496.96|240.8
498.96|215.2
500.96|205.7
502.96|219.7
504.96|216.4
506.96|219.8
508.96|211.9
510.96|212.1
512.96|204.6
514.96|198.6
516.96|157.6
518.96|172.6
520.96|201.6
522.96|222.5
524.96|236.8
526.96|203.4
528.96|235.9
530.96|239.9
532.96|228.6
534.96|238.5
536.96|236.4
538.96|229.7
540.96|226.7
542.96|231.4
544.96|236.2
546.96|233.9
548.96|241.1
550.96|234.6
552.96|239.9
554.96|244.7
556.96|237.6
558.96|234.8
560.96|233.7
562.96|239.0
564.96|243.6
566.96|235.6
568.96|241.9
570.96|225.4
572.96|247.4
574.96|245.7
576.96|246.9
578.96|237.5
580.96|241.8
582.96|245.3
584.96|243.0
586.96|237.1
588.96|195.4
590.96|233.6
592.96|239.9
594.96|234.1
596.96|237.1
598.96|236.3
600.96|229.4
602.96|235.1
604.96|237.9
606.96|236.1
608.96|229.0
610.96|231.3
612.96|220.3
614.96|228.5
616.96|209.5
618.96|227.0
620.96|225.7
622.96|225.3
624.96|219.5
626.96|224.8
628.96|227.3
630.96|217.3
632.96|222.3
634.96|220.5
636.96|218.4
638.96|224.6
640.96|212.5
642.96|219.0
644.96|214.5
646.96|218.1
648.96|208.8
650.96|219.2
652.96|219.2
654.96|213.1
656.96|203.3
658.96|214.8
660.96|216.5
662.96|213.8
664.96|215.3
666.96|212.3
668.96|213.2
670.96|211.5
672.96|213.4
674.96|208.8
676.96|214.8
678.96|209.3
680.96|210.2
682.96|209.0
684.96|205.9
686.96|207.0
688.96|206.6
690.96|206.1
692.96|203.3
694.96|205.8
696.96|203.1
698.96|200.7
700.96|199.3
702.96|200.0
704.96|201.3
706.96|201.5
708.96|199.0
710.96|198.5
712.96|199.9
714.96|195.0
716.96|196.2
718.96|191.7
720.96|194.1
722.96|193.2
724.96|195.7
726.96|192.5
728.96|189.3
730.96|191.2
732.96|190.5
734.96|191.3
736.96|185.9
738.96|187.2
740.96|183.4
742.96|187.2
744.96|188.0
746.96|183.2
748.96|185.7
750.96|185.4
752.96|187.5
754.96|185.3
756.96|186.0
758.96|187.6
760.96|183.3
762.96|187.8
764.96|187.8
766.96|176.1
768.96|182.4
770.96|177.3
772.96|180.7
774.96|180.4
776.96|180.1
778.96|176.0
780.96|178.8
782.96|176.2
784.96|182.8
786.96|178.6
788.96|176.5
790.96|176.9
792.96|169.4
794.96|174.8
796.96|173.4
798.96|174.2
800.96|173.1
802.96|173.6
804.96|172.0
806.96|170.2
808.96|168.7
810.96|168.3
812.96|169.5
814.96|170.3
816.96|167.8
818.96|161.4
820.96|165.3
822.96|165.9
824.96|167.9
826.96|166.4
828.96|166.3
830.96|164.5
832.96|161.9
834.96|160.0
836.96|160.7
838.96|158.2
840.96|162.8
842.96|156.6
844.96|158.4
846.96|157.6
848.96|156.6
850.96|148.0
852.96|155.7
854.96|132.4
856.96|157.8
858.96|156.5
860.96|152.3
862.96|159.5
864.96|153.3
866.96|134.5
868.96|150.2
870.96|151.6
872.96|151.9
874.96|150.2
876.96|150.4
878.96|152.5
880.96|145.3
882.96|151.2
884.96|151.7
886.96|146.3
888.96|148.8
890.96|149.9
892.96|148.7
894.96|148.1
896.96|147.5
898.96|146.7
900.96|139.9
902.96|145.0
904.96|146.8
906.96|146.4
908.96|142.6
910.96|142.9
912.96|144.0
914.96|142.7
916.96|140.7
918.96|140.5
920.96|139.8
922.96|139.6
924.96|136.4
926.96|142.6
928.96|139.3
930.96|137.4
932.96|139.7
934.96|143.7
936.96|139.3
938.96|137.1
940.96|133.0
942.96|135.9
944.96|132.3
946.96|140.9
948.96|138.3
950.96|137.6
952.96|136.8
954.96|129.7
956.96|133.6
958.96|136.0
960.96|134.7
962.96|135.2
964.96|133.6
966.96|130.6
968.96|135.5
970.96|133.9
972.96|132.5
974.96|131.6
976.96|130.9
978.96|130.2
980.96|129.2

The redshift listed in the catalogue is 0.000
